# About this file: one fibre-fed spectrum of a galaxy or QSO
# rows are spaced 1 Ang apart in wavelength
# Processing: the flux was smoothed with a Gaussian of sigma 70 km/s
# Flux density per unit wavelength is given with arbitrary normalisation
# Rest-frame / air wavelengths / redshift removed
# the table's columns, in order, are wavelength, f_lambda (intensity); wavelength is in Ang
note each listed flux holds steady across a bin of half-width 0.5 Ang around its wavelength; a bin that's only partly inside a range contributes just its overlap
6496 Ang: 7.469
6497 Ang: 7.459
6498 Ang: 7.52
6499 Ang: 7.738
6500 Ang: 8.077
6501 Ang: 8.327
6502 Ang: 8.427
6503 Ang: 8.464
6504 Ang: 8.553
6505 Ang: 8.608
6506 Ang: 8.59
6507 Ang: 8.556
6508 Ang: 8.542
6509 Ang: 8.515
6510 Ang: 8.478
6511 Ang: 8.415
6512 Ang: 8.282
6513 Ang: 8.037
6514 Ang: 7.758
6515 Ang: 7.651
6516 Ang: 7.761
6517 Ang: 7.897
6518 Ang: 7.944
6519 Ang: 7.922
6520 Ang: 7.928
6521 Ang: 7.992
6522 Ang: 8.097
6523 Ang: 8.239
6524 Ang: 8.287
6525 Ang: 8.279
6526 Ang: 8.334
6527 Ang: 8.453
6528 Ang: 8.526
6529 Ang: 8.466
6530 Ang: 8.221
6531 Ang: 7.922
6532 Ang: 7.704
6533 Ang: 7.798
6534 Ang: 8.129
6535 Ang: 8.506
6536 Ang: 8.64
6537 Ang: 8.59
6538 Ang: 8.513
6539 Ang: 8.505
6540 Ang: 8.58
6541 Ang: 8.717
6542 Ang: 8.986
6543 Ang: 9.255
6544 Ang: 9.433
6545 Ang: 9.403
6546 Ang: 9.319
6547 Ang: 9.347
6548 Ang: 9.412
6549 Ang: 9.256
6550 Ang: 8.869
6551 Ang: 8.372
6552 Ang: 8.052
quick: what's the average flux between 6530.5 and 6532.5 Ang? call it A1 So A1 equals 7.81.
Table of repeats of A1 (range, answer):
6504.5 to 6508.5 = 8.57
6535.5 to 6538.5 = 8.58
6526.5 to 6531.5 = 8.32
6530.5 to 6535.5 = 8.01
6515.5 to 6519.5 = 7.88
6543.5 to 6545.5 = 9.42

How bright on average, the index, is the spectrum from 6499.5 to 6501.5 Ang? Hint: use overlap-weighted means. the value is 8.2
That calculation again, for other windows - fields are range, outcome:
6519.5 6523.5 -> 8.06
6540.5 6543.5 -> 8.99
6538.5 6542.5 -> 8.7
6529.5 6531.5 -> 8.07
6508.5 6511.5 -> 8.47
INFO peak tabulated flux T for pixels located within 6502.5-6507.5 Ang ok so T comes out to 8.608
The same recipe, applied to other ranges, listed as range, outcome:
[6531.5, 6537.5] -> 8.64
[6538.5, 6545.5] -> 9.433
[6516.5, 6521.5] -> 7.992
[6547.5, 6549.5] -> 9.412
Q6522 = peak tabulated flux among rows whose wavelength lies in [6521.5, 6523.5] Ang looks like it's 8.239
